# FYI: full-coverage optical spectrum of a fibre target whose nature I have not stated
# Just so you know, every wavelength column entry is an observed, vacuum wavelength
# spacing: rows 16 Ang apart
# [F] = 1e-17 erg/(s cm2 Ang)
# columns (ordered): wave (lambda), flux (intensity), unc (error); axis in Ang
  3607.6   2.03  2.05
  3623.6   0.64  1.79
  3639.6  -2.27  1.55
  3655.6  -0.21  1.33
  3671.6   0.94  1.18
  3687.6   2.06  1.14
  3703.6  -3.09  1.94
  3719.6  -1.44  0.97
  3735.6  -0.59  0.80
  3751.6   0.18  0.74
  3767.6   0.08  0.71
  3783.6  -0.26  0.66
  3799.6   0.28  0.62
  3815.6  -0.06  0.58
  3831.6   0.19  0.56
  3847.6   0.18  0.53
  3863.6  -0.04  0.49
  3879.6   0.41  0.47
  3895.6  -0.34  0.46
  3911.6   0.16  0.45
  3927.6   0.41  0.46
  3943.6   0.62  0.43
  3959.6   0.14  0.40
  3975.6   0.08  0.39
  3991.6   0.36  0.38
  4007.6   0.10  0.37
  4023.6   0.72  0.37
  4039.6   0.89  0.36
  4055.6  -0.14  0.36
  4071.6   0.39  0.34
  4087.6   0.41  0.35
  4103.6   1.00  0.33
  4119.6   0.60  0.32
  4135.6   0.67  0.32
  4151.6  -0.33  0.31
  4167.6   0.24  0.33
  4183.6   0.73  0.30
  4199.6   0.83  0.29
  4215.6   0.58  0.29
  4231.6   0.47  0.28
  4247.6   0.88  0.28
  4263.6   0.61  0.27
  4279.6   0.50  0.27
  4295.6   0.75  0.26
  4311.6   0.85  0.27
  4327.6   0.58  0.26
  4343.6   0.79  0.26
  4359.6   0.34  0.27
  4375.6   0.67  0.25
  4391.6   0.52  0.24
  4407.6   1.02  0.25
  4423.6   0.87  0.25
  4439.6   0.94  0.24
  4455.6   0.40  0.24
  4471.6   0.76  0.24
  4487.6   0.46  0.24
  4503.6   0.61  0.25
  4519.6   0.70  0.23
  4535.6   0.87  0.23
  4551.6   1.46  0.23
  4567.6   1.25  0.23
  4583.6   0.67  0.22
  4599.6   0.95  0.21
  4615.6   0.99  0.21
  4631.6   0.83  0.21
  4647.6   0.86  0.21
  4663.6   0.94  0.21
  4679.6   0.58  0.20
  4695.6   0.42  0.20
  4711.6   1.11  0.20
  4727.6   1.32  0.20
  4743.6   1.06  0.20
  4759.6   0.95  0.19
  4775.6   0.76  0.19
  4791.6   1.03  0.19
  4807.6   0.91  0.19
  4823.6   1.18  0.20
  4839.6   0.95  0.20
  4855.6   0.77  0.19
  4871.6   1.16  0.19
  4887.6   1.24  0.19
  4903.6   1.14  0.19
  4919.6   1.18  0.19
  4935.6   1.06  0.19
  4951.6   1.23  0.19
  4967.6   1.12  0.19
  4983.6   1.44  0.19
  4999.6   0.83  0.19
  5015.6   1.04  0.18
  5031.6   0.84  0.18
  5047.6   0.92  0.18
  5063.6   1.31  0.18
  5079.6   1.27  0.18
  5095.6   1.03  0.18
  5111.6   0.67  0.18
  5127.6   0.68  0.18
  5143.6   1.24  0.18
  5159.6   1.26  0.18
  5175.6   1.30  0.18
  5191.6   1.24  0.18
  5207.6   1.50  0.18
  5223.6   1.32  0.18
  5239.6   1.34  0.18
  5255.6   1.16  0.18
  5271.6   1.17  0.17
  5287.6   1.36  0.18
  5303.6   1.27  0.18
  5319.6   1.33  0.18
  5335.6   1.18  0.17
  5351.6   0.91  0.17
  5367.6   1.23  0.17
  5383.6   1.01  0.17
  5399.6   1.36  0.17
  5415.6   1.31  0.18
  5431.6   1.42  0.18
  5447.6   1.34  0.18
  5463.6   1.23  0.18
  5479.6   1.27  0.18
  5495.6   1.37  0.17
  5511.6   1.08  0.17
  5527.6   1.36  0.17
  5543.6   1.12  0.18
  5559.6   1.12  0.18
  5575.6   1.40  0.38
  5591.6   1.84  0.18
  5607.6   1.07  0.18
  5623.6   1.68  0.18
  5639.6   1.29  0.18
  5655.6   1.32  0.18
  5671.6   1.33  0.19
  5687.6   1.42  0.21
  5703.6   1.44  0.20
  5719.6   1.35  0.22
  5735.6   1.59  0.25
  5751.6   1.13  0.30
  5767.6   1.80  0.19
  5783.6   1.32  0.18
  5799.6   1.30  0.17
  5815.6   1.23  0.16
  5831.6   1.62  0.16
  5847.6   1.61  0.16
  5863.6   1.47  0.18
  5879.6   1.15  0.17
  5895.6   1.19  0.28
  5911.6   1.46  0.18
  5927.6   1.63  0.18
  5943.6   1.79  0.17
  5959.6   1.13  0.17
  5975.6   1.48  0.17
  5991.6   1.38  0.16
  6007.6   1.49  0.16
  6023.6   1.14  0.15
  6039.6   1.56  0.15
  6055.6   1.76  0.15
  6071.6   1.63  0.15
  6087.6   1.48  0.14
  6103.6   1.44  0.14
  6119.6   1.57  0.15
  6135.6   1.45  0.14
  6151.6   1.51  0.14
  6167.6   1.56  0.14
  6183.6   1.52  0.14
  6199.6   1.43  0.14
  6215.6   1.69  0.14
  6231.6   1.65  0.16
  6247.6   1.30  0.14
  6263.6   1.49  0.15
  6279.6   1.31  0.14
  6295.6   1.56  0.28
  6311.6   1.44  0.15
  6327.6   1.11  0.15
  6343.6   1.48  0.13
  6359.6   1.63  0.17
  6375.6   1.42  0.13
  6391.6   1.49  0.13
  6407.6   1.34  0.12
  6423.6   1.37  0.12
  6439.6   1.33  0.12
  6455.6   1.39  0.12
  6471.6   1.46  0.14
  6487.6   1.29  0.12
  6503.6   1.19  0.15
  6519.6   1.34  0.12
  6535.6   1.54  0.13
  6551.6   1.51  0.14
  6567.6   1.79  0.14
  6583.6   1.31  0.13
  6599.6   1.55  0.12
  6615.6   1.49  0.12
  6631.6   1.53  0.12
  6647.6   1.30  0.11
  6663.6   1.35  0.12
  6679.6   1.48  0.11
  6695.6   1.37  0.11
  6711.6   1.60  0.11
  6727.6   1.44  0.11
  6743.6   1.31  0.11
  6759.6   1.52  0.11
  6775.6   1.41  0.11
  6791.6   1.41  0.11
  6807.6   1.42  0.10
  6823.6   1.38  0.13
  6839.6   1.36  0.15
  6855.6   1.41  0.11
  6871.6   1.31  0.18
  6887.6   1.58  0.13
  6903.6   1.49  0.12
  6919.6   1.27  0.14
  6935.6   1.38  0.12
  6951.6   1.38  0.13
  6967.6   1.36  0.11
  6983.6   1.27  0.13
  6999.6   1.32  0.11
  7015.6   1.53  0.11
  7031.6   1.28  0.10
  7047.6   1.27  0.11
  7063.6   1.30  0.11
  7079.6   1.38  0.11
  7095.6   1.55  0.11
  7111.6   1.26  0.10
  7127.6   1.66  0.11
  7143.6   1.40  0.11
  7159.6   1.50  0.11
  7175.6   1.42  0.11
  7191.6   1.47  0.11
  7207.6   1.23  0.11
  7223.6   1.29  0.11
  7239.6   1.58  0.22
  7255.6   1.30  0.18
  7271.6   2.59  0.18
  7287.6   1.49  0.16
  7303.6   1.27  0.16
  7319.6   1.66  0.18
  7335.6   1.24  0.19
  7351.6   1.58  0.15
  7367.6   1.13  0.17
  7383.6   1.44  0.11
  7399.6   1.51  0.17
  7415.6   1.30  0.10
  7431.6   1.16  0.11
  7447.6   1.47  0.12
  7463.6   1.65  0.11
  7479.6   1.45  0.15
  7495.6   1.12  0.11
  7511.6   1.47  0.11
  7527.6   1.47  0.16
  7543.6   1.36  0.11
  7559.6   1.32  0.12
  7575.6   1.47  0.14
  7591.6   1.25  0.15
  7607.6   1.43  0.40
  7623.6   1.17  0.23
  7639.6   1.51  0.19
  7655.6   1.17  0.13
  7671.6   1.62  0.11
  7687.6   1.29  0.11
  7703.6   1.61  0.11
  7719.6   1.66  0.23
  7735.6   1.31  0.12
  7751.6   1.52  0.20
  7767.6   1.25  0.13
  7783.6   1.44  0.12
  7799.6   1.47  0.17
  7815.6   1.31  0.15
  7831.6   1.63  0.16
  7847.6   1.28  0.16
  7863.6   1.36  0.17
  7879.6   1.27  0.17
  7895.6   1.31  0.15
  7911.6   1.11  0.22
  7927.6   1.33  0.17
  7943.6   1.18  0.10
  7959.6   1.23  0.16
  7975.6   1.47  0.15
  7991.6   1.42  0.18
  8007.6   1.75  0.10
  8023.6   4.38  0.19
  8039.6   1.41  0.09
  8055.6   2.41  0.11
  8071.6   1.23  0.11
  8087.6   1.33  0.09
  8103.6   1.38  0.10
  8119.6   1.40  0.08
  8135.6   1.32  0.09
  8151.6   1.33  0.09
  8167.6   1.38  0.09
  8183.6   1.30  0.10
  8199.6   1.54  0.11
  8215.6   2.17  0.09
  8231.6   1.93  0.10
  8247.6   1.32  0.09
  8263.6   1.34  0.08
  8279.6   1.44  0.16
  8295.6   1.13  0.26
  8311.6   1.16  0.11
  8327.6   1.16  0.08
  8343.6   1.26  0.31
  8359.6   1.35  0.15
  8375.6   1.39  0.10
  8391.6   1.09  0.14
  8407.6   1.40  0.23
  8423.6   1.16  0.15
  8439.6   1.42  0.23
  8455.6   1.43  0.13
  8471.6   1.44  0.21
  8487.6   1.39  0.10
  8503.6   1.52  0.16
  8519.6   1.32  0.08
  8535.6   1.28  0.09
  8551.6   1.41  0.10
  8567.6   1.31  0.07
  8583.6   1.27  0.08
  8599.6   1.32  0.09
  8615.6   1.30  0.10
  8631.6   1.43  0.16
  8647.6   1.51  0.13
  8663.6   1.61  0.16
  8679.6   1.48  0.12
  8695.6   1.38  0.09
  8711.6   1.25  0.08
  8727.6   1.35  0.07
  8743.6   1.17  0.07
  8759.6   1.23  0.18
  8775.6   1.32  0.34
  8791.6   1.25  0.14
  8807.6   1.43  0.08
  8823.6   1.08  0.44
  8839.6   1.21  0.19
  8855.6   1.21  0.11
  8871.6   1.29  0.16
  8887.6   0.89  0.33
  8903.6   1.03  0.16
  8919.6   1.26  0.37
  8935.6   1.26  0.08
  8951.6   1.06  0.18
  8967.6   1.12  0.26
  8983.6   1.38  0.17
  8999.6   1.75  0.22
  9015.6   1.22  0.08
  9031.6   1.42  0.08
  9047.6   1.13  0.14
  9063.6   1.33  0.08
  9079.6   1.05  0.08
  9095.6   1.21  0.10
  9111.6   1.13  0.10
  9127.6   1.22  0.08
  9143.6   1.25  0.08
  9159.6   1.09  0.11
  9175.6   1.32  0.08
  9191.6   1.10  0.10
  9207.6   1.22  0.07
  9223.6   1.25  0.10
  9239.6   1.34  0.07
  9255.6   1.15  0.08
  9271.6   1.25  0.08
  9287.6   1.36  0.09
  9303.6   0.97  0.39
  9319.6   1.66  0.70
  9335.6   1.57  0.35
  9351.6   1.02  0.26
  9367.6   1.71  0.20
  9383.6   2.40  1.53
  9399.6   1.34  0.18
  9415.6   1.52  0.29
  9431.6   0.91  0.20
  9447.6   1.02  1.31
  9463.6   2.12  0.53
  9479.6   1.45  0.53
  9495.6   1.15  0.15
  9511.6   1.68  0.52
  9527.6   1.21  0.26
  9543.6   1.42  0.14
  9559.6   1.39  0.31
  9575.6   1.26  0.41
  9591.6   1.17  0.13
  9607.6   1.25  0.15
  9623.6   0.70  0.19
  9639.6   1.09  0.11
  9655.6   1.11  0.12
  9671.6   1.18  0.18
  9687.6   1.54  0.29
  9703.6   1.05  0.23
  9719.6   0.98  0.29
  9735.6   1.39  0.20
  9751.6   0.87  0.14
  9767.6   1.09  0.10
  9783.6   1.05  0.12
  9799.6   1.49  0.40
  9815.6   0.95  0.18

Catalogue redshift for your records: 0.22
